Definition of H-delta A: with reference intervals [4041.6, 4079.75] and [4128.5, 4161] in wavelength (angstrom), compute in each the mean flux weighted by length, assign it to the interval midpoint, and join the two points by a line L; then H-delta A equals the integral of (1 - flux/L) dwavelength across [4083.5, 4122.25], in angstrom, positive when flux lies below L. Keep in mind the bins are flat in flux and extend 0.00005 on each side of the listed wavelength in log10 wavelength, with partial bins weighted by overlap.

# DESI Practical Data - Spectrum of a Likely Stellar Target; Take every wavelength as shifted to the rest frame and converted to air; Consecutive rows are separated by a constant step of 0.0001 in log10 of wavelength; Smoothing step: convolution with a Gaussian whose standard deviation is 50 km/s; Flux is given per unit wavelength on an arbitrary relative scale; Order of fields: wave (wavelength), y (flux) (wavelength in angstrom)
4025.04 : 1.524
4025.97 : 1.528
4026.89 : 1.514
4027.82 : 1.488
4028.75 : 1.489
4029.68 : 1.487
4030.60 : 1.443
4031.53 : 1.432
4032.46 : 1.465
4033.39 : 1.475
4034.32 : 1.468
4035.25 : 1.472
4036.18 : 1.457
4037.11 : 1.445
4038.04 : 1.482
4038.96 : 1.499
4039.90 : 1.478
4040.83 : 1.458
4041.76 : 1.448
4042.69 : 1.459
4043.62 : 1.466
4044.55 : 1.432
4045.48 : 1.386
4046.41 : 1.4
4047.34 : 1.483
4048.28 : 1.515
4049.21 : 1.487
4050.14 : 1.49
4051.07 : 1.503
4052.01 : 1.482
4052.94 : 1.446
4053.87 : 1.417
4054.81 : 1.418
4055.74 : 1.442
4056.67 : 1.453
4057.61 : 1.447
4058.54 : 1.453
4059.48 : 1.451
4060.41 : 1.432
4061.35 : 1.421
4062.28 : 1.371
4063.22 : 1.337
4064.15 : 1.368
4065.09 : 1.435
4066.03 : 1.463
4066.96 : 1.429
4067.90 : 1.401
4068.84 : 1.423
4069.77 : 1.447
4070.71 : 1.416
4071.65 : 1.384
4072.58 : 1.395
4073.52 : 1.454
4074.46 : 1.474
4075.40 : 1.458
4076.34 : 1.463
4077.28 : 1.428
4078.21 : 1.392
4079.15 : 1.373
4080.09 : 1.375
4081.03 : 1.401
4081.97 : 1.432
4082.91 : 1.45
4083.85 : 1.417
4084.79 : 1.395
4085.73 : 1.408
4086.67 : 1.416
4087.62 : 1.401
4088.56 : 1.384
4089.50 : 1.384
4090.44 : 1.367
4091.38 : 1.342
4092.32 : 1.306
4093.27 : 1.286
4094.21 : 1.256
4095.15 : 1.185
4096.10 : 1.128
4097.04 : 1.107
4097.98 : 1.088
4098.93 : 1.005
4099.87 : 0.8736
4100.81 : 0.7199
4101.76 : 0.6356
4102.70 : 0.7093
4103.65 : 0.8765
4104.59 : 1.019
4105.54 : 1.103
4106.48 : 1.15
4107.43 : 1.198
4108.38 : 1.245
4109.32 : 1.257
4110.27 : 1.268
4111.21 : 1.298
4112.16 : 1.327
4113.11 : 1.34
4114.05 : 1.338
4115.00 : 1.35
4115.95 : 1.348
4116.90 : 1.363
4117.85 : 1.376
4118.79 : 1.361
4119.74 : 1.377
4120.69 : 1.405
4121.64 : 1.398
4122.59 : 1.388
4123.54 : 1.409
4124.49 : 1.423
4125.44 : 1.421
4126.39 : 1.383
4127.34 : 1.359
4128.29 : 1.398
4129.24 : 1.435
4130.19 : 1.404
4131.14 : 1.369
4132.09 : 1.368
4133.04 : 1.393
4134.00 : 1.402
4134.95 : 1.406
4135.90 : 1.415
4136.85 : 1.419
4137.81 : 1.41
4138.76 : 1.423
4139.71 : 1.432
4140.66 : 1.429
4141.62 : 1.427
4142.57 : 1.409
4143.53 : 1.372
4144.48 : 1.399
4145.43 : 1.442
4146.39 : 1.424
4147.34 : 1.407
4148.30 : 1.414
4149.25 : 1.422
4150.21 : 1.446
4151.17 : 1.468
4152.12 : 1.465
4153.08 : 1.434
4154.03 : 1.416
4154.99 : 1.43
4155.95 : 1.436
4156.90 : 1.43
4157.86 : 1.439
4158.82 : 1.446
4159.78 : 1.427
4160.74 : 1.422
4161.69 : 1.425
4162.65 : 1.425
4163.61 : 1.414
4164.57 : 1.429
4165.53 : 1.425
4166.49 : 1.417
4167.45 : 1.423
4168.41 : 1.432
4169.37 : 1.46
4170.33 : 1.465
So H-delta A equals 5.5 angstrom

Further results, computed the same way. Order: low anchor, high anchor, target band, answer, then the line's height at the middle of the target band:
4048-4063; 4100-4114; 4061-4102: -1.78 angstrom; 1.27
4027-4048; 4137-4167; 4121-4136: 0.37 angstrom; 1.43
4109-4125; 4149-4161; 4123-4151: -0.23 angstrom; 1.4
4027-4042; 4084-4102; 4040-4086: -3.25 angstrom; 1.34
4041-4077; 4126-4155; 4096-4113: 4.34 angstrom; 1.42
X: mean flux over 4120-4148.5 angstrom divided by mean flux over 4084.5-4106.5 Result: 1.23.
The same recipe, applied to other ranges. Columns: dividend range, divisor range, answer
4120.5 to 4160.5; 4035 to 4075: 0.98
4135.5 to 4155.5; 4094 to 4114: 1.31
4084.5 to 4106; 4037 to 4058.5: 0.78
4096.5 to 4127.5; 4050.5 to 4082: 0.85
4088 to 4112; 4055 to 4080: 0.80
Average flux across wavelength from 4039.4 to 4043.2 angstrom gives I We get 1.46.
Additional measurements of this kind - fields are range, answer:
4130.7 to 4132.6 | 1.37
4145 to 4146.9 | 1.43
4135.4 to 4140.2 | 1.42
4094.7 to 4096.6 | 1.15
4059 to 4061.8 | 1.43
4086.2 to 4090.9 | 1.39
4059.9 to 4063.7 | 1.39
